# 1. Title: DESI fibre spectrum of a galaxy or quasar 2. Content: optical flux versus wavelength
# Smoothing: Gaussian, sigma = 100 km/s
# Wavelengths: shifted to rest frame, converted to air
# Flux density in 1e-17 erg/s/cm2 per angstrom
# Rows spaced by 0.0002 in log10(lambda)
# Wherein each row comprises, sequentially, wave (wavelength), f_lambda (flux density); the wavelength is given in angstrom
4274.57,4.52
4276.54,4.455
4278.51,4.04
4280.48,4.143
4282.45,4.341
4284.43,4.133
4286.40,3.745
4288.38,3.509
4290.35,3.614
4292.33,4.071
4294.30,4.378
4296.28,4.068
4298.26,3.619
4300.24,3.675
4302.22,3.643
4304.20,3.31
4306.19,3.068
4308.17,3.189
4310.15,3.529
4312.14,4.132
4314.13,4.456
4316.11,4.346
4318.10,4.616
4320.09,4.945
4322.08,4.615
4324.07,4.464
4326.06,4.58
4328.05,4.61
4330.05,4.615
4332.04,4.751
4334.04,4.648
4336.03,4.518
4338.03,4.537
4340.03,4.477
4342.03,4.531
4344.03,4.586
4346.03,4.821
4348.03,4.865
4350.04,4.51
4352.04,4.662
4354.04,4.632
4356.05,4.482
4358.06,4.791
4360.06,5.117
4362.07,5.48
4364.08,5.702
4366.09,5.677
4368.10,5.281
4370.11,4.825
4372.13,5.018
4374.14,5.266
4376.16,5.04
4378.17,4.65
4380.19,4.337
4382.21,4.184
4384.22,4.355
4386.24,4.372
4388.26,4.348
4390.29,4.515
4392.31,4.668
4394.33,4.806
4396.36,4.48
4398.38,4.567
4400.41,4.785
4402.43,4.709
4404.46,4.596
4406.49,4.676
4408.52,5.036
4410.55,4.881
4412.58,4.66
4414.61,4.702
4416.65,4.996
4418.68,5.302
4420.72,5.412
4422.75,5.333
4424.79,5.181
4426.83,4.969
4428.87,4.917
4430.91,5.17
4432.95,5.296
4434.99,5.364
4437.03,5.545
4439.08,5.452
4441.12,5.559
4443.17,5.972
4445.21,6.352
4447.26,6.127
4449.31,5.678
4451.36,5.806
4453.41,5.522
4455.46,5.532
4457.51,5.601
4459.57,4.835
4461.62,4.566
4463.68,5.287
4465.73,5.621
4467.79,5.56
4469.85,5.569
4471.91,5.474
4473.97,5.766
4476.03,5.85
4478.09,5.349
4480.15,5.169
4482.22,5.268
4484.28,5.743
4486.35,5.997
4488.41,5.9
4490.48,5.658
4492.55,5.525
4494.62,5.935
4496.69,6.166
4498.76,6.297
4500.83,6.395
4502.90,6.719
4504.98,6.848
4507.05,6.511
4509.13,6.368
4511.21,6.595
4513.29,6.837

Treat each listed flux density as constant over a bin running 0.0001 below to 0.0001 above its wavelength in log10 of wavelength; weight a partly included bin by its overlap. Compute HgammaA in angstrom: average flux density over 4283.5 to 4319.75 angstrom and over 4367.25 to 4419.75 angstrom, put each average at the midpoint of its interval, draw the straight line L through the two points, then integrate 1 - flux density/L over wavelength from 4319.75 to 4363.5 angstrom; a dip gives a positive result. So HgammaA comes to -4.8 angstrom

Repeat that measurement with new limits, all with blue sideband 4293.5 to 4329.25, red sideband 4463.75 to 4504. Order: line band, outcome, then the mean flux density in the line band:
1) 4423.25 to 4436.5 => 0.18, 5.17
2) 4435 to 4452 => -1.28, 5.78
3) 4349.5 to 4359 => -0.26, 4.62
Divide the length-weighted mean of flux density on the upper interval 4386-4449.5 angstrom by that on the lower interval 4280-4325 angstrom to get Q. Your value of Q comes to 1.3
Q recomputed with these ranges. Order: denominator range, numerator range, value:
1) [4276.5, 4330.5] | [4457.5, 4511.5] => 1.43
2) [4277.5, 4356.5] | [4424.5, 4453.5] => 1.31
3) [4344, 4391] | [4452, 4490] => 1.14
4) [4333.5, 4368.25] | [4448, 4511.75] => 1.19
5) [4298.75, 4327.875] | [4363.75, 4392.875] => 1.18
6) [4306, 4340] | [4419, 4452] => 1.26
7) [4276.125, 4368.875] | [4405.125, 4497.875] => 1.24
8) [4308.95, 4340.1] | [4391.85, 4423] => 1.08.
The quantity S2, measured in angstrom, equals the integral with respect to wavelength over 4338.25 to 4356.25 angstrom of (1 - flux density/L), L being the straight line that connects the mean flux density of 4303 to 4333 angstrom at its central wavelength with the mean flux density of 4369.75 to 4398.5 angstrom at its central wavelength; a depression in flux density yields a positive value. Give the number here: -0.93 angstrom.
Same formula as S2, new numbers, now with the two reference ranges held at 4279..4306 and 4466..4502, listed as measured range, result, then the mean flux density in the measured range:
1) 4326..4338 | -1.08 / 4.62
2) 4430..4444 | -0.52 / 5.48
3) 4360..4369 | -1.84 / 5.49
